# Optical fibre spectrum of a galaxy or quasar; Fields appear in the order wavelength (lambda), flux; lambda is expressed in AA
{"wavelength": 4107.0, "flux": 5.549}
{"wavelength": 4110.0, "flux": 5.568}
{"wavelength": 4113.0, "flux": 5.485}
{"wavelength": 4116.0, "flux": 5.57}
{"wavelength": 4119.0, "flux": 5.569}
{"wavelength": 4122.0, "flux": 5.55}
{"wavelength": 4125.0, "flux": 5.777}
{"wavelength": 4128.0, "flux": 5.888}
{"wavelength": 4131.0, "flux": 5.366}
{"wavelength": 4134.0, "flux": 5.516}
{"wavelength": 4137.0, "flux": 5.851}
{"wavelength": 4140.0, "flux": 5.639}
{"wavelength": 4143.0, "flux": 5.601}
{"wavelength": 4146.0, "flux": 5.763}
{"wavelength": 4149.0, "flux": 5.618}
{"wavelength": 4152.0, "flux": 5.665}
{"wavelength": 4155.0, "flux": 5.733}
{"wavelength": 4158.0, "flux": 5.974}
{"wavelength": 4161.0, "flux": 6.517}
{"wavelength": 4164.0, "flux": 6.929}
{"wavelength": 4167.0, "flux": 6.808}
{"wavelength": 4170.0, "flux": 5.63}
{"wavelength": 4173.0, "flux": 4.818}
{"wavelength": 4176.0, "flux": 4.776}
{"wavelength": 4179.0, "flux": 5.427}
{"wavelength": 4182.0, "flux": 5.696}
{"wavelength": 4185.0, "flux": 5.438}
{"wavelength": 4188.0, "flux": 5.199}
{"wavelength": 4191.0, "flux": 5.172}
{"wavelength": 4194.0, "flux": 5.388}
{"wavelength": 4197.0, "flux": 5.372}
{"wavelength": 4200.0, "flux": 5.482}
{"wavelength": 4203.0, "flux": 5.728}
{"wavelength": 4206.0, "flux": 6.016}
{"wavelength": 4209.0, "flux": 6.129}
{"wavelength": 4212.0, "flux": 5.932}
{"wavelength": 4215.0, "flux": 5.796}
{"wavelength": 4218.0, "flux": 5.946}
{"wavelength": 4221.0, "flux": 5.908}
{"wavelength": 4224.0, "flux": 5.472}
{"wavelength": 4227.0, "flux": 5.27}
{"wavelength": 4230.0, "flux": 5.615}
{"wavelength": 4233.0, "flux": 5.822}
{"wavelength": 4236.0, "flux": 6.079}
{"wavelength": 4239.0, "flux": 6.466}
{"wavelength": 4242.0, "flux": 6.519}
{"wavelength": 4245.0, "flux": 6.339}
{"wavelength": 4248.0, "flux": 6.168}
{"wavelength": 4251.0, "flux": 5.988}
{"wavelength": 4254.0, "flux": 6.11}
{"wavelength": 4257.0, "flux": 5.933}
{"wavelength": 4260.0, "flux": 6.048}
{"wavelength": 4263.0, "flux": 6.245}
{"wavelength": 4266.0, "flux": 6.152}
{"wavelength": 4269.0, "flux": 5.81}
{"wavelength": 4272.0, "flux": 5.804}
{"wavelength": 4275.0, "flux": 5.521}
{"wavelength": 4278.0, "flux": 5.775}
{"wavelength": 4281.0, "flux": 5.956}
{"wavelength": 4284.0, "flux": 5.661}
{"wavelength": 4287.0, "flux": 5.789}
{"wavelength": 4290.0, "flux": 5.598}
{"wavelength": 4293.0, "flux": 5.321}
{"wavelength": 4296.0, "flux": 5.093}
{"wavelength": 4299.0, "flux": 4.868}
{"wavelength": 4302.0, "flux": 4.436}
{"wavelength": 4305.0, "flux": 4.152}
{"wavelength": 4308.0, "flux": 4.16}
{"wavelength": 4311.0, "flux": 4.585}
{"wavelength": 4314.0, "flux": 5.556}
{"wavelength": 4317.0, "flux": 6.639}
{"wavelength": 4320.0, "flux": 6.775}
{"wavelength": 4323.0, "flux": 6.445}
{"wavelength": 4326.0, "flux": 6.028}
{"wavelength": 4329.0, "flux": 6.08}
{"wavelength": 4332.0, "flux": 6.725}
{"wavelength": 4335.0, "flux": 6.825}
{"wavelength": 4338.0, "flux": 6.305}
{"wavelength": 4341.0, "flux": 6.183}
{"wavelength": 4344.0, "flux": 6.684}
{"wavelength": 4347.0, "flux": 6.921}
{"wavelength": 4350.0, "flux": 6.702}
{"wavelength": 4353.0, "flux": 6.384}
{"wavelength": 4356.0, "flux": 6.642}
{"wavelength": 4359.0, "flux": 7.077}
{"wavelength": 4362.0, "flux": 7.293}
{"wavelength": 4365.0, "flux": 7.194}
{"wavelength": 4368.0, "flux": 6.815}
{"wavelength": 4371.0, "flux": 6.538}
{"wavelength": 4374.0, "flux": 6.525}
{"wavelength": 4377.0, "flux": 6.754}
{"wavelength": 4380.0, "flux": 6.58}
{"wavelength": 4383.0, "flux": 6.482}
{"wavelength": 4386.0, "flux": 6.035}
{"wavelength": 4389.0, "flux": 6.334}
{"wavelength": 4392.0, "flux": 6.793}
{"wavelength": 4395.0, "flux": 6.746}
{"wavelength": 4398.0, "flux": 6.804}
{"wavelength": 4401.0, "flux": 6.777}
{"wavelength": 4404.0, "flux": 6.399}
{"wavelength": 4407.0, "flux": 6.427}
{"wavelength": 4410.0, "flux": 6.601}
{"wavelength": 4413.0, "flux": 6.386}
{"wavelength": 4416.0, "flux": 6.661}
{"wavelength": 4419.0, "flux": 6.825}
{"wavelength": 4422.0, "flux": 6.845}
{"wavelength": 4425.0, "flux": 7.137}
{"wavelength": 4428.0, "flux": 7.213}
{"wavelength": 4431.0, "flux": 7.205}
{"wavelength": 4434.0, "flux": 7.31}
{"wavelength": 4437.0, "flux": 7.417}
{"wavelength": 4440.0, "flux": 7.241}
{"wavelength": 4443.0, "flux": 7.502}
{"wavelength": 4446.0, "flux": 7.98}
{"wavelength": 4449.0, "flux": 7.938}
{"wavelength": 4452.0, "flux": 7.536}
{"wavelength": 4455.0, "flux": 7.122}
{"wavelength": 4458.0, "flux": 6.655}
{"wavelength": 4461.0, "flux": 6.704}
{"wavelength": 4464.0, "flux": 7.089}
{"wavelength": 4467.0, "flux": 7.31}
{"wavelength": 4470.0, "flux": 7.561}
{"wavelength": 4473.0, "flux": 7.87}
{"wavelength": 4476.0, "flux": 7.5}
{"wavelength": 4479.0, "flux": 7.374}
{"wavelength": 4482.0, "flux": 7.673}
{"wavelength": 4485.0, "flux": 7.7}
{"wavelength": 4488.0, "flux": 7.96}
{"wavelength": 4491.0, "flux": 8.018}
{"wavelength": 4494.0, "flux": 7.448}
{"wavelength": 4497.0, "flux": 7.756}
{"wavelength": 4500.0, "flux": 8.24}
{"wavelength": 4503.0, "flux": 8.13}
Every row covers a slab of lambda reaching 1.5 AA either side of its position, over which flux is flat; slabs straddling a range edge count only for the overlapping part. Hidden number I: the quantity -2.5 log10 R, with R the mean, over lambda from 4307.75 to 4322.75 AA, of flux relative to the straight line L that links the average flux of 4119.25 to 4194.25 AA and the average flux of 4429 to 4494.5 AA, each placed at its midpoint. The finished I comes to 0.15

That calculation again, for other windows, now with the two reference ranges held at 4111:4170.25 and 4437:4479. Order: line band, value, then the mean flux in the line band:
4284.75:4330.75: 0.22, 5.45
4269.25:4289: 0.13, 5.75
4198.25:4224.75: 0.06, 5.83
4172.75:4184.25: 0.15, 5.24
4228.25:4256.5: 0.04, 6.11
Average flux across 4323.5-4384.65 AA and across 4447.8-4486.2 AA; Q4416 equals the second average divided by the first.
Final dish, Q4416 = 1.11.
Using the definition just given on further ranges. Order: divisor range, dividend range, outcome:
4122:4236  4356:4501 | 1.25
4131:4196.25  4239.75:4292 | 1.05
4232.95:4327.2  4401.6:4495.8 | 1.26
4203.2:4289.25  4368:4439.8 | 1.14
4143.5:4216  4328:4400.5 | 1.17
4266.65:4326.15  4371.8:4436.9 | 1.22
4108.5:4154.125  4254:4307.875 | 0.98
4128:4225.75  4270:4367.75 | 1.05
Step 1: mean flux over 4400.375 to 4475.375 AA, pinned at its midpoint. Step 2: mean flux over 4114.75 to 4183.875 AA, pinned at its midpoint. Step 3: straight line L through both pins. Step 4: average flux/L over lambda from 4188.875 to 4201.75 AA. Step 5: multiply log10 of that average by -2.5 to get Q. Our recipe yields 0.11 mag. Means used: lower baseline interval 5.72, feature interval 5.35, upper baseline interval 7.12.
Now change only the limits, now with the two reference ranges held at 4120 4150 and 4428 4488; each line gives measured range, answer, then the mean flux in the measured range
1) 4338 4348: 0.04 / 6.54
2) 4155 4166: -0.11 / 6.39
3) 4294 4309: 0.39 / 4.58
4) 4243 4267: 0.03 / 6.13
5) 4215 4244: 0.05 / 5.9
